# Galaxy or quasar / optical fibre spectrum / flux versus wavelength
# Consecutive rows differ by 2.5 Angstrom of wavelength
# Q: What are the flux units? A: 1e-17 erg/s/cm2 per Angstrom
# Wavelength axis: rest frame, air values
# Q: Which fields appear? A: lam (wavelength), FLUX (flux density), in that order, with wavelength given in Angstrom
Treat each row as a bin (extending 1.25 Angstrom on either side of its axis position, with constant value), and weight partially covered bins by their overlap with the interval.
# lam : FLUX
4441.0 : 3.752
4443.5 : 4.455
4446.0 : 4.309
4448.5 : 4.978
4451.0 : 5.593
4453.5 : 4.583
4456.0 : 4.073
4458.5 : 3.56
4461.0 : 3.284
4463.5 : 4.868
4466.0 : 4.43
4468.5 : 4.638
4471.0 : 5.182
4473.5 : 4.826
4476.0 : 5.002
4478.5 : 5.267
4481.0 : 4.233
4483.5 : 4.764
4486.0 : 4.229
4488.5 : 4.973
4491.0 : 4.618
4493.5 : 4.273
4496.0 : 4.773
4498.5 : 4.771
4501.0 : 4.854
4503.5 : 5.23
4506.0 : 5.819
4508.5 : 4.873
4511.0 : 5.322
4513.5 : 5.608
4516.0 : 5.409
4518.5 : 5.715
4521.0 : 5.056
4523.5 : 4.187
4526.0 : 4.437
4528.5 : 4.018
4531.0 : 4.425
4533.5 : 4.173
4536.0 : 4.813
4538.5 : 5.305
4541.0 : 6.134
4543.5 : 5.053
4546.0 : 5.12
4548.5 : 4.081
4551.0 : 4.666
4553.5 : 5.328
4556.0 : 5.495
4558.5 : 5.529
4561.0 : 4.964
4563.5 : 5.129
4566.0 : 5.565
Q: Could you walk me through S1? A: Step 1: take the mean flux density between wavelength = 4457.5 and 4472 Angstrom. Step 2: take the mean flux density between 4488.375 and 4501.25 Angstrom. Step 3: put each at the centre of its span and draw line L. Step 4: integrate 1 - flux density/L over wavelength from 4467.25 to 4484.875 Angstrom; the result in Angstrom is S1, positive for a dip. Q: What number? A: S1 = -1.5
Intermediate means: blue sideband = 4.33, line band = 4.84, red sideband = 4.68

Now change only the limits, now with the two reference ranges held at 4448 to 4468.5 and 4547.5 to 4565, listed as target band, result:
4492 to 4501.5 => 0.03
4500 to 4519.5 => -2.49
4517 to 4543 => 0.22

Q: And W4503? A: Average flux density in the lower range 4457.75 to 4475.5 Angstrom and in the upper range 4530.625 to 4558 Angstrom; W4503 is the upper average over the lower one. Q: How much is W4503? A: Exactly 1.12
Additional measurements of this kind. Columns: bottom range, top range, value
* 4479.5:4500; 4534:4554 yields 1.09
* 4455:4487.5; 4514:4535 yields 1.05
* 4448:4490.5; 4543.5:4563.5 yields 1.09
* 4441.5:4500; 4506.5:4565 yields 1.09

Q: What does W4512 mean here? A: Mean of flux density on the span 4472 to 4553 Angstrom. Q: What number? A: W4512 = 4.88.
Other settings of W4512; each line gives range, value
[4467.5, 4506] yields 4.81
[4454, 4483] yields 4.5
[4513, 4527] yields 5.05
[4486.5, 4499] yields 4.65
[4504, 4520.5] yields 5.43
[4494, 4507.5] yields 5.04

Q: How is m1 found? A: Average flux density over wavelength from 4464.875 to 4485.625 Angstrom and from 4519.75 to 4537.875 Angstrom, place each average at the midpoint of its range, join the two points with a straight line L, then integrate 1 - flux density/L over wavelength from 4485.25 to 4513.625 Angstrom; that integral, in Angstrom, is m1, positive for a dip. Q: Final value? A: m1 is -1.8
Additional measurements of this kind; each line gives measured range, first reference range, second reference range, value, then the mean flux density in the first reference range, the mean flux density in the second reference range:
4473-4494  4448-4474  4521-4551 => -0.5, 4.53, 4.72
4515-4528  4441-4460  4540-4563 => 0.1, 4.44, 5.14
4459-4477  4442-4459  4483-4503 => 0.2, 4.54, 4.67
